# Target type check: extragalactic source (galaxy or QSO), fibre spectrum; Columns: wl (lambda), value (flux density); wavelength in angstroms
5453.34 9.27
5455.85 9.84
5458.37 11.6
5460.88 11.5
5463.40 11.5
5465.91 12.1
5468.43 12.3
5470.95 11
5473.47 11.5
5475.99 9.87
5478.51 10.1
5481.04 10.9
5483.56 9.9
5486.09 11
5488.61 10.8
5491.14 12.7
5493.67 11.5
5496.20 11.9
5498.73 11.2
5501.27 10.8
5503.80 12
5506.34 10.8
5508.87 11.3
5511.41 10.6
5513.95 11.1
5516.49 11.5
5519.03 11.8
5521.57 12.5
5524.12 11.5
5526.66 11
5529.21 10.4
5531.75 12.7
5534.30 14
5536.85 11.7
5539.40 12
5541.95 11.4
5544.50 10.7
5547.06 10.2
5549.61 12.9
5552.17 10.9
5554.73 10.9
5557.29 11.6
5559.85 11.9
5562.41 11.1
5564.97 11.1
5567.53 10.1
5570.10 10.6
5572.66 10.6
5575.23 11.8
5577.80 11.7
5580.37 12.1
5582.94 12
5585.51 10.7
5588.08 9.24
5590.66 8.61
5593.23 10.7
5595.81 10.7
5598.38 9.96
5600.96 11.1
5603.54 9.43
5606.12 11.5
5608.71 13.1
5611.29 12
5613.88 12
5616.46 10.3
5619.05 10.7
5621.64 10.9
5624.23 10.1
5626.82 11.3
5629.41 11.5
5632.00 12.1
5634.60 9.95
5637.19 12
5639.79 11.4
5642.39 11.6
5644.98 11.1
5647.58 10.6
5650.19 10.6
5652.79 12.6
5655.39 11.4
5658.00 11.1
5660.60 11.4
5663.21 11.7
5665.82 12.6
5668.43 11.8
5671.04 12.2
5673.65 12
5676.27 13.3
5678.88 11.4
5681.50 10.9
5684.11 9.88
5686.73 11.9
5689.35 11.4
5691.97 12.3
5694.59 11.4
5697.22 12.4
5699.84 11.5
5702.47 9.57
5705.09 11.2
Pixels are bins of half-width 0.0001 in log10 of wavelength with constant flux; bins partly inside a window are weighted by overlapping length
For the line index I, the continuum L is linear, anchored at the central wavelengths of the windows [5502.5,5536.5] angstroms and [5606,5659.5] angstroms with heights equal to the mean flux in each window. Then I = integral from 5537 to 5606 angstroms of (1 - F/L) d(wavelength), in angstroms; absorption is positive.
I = 3.3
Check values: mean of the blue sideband 11.6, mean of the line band 10.9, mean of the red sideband 11.3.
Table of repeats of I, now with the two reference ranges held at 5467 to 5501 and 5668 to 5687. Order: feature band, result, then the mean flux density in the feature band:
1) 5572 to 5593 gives 1.01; 10.8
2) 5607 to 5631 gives 0.33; 11.3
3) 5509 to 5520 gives -0.03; 11.2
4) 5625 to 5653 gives 0.68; 11.3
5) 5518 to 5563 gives -1.40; 11.6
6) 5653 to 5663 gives 0.10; 11.5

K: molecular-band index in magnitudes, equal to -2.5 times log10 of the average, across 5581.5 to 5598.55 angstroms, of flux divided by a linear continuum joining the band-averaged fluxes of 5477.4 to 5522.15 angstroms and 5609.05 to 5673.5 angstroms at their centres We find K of 0.103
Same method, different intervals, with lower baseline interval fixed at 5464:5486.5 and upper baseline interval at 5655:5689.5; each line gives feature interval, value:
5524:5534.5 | -0.06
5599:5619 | 0.02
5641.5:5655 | 0.03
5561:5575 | 0.05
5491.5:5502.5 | -0.04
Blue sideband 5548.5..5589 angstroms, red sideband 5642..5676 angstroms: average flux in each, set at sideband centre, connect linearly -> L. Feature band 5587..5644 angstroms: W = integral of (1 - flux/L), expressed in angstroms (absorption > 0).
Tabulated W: 2.56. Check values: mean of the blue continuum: 11.2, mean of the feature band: 10.9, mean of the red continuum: 11.6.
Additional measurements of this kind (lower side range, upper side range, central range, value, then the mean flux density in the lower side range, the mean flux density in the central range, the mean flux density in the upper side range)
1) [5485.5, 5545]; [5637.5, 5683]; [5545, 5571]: 1.0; 11.6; 11.1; 11.6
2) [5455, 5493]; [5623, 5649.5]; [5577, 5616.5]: 0.7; 11.1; 11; 11.2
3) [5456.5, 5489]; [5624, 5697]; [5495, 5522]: -0.5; 11.1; 11.4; 11.5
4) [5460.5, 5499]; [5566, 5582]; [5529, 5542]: -1.2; 11.2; 12.2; 11.2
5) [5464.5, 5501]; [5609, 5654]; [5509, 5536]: -1.2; 11.2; 11.7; 11.3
